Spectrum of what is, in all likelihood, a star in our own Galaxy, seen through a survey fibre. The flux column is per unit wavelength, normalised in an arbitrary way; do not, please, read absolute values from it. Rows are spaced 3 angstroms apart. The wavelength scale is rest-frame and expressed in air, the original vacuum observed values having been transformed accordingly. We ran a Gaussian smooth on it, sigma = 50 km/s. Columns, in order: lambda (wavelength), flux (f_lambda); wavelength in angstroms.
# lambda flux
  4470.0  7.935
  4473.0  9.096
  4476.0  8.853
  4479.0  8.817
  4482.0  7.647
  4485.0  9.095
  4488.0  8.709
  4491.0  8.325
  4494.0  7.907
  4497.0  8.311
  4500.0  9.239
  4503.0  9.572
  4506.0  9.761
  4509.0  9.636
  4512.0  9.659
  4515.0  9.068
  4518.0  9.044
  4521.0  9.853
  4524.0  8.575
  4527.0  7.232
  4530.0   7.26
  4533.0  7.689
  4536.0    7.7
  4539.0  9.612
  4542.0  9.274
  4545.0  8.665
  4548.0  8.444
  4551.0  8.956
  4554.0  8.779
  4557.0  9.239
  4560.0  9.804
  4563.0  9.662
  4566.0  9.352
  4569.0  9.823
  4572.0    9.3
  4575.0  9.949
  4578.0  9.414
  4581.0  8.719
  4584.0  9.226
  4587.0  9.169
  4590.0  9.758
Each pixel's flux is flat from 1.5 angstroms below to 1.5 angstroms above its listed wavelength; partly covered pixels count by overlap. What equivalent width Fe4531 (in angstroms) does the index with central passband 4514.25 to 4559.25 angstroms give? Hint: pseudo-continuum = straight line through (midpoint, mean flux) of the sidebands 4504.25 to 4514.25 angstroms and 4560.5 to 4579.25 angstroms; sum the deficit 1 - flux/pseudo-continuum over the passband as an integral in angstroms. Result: 4.59 angstroms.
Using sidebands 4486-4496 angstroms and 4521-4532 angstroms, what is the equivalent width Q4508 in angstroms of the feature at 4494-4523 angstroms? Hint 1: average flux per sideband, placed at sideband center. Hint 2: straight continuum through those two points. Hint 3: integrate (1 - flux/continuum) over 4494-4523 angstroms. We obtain -3.88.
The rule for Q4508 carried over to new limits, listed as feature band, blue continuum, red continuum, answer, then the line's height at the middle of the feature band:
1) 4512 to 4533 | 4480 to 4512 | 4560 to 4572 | 1.4 angstroms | 9.14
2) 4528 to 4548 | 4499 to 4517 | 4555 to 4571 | 2.5 angstroms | 9.52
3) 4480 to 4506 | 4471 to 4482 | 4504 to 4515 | 1.4 angstroms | 9.15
